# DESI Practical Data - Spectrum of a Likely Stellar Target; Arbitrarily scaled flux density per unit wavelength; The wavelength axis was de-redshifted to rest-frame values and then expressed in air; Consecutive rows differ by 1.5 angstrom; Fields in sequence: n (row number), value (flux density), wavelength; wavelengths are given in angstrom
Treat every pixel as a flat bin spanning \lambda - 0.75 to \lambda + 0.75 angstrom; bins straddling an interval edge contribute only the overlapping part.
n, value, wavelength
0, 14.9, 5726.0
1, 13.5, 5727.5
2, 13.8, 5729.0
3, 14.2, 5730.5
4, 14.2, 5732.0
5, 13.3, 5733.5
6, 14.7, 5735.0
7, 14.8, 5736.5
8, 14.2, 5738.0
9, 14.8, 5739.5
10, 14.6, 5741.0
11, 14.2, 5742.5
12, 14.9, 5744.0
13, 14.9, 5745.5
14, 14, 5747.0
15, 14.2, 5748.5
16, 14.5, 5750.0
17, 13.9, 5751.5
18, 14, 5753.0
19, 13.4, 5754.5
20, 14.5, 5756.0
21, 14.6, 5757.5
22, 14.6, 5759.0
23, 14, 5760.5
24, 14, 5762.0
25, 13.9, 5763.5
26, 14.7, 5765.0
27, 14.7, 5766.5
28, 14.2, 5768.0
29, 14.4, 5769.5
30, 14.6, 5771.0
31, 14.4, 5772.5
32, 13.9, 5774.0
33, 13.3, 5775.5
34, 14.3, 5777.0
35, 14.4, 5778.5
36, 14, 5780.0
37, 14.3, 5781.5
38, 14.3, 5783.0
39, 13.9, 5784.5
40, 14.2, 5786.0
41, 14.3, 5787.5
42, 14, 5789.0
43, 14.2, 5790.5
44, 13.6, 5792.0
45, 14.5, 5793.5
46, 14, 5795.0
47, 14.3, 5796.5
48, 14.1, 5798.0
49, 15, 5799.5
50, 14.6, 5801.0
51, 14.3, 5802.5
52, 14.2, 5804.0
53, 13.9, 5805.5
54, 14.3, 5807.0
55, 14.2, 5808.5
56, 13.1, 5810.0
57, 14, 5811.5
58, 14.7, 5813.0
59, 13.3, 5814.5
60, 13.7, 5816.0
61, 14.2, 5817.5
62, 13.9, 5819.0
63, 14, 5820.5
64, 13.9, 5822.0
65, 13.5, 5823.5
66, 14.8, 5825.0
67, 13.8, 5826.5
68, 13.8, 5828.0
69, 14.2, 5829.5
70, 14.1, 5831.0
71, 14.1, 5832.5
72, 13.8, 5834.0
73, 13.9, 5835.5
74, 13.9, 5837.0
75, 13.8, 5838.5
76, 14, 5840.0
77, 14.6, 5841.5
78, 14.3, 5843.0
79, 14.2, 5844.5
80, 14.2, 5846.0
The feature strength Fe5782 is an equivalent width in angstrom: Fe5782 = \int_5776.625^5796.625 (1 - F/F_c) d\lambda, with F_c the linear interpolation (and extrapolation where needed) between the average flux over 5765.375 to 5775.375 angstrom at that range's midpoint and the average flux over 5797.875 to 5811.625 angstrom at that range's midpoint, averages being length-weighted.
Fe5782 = 0.1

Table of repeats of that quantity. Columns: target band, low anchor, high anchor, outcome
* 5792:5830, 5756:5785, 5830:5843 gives 0.1 angstrom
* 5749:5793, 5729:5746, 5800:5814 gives 0.3 angstrom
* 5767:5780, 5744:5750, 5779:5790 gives 0.0 angstrom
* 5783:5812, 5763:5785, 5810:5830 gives -0.1 angstrom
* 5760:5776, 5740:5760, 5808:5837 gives 0.0 angstrom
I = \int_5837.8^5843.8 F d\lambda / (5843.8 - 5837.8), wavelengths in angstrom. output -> 14.2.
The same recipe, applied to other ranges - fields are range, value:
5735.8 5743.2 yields 14.5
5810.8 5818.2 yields 14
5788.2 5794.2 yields 14.1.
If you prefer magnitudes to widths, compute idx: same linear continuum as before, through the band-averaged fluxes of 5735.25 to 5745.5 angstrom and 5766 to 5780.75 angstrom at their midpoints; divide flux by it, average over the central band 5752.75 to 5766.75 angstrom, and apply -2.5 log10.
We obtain 0.01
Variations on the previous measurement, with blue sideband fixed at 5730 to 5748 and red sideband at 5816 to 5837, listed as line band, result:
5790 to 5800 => -0.007 mag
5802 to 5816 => 0.007 mag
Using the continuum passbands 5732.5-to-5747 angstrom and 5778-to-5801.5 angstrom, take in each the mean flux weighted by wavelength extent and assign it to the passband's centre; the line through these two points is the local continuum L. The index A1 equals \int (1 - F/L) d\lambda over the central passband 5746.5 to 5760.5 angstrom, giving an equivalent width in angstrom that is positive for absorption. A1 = 0.2 angstrom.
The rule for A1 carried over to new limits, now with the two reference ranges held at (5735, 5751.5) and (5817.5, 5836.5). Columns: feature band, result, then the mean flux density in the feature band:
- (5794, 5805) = -0.15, 14.3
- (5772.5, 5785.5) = 0.19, 14.1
